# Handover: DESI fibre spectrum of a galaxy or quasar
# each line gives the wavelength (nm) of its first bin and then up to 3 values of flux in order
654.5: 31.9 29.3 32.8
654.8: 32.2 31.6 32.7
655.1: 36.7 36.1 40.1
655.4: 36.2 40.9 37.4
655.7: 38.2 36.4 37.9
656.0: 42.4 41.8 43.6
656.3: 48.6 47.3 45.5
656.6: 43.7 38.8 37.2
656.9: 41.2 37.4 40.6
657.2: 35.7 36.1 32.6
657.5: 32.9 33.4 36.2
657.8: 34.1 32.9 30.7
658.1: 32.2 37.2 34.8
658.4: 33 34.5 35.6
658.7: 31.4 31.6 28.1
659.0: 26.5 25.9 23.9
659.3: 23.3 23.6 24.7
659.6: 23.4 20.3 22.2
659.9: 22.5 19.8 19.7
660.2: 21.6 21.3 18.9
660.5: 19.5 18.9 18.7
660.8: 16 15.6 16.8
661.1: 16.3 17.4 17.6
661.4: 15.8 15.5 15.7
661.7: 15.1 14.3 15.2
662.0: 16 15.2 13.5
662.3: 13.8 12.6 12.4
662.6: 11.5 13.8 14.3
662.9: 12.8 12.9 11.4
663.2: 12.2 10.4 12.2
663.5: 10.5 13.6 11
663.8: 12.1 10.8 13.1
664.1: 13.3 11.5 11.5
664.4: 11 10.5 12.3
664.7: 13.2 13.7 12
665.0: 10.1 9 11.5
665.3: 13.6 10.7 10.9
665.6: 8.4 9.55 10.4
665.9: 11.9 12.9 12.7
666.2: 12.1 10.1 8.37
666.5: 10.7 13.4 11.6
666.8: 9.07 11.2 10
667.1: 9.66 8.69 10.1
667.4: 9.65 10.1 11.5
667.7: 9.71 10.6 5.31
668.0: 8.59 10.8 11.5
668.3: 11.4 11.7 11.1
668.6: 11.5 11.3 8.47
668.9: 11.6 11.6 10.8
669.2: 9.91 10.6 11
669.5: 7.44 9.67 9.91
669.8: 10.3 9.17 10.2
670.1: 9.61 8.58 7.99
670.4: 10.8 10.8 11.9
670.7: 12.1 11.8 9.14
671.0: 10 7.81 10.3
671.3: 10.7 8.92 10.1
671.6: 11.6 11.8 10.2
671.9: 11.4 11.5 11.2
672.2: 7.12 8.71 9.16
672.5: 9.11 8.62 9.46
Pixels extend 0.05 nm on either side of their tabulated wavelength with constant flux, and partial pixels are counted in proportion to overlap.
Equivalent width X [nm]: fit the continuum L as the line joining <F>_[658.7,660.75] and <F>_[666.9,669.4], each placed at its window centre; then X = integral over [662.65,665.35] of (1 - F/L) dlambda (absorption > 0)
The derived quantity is 0.73 nm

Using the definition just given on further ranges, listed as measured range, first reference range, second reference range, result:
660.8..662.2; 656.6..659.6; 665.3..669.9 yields 0.504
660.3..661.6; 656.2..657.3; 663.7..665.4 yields 0.415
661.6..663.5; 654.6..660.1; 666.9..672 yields 0.835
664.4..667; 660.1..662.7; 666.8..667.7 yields 0.105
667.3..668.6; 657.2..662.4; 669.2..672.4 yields 0.322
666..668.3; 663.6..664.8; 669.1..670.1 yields 0.105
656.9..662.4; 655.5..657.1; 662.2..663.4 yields 0.452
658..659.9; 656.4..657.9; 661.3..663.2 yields 0.077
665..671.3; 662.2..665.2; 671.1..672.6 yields 0.325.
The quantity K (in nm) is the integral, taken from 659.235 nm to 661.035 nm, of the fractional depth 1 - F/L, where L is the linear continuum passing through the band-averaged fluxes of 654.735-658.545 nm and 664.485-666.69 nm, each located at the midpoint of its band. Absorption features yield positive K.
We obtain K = 0.45 nm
